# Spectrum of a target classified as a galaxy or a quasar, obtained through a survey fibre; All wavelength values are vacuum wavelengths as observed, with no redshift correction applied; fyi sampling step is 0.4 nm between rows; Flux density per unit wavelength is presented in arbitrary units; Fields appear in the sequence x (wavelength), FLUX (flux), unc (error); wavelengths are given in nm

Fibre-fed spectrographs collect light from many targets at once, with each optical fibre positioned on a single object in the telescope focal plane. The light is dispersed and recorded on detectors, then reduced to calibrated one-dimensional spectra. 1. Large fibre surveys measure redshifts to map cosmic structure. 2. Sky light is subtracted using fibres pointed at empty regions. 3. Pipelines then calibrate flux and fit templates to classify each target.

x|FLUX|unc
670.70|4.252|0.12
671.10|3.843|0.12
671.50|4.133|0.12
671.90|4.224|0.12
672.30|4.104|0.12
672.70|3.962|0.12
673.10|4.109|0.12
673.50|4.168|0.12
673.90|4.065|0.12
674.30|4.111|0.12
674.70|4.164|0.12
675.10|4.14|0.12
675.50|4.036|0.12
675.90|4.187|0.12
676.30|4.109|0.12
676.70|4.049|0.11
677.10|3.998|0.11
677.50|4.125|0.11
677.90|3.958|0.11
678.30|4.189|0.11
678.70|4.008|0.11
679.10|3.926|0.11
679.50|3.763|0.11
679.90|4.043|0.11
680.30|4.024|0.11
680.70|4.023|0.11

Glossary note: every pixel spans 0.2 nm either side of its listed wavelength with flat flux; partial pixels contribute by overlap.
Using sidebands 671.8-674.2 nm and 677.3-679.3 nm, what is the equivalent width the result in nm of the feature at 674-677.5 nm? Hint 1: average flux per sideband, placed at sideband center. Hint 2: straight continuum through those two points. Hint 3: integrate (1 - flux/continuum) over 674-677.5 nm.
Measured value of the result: -0.03 nm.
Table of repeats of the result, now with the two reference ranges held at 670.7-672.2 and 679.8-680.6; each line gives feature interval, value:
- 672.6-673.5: 0.00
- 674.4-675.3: -0.02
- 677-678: 0.00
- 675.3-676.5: -0.01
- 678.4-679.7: 0.04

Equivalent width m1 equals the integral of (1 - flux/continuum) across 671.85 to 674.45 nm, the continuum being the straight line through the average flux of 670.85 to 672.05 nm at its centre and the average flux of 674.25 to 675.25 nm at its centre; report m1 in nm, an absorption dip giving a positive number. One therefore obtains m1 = 0.004 nm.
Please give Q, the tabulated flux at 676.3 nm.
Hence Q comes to 4.109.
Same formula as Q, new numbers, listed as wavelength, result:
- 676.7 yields 4.049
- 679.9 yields 4.043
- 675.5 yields 4.036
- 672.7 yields 3.962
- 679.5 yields 3.763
